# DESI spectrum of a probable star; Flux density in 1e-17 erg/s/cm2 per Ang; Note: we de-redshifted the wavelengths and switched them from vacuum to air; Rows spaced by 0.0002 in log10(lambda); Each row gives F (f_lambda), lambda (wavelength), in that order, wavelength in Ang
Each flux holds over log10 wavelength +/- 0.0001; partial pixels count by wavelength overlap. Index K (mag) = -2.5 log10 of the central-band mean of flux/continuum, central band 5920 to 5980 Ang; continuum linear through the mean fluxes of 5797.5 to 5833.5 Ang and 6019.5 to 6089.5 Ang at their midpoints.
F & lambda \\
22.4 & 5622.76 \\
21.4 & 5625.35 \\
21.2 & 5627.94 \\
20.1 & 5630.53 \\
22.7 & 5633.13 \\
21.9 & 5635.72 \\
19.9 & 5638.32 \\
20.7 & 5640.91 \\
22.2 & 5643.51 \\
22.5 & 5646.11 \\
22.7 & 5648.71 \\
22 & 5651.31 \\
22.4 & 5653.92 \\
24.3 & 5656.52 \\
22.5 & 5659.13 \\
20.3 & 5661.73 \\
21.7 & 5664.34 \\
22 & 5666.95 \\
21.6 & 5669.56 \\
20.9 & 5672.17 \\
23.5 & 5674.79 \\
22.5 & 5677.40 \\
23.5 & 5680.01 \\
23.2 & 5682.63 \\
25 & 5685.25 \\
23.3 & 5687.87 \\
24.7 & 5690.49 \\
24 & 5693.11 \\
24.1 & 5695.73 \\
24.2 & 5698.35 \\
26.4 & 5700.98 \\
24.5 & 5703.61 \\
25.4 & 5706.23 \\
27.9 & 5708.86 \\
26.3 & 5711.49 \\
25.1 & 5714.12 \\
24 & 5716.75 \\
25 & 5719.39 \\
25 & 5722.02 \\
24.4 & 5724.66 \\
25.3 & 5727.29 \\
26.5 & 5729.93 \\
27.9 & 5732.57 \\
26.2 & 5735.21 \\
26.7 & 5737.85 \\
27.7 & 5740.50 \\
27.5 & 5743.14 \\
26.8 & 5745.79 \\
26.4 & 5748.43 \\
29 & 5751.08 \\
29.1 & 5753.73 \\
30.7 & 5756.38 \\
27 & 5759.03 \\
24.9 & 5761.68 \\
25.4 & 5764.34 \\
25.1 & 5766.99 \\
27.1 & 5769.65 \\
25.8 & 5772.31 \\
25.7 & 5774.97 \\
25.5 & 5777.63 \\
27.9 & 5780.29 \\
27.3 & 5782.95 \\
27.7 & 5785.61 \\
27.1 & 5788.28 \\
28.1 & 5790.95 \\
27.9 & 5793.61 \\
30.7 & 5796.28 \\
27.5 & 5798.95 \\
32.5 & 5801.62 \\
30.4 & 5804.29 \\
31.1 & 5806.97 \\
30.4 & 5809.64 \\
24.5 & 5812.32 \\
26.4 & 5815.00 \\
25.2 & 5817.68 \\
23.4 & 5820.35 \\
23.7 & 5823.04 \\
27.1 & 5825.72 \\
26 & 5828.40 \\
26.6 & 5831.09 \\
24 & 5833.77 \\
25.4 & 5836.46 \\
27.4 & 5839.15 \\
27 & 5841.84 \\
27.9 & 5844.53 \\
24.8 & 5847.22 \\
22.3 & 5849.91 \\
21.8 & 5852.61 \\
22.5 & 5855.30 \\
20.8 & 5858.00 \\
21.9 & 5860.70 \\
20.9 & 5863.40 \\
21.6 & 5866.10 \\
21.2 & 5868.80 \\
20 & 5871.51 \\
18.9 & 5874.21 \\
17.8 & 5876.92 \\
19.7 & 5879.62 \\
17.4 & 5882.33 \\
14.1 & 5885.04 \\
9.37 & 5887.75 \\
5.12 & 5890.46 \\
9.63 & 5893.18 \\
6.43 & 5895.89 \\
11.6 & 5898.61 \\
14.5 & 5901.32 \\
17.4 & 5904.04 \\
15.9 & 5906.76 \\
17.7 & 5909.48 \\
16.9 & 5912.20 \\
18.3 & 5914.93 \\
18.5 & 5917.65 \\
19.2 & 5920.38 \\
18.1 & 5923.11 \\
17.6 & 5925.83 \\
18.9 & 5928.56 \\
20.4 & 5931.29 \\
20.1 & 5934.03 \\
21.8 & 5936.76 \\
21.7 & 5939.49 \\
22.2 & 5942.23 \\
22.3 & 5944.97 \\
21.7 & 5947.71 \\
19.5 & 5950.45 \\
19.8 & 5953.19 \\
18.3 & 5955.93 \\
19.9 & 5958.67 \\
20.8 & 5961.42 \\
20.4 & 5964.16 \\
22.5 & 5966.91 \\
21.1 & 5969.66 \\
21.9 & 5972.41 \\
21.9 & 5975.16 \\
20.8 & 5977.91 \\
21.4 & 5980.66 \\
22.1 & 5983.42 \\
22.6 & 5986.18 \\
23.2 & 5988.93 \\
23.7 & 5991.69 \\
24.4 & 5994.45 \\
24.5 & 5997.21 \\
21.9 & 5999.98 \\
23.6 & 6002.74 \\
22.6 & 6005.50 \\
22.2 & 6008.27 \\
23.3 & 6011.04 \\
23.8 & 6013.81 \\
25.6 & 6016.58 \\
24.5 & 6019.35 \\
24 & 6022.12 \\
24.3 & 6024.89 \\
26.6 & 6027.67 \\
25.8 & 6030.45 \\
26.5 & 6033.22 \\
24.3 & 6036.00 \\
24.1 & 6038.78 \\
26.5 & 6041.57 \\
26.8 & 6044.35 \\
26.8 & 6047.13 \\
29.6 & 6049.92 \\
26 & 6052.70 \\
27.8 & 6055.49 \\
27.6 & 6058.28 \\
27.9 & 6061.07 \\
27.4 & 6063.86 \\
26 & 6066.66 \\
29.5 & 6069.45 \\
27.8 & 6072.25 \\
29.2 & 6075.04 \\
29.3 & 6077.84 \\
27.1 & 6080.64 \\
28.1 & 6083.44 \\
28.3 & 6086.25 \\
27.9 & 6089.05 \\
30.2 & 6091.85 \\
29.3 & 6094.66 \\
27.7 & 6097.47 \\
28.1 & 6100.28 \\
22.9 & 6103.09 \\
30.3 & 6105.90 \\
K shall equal 0.30 mag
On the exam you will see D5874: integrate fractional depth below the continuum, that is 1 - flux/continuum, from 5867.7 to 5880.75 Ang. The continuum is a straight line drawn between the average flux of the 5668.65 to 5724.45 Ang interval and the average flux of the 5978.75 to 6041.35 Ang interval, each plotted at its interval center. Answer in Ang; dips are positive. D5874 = 2.49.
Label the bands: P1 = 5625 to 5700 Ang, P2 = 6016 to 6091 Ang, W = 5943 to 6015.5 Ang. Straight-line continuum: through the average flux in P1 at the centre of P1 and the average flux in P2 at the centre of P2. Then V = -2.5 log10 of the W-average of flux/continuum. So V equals 0.19 mag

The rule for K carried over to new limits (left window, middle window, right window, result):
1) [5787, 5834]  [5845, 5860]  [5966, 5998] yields 0.16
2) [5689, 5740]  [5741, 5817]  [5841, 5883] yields -0.16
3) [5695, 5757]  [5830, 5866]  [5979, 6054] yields 0.07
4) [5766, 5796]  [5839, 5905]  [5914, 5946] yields 0.24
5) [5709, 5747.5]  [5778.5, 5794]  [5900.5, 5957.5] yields -0.15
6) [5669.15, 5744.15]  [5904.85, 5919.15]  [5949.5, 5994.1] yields 0.26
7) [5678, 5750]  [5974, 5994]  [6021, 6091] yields 0.19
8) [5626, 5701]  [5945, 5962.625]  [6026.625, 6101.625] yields 0.28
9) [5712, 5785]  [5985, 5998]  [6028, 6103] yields 0.15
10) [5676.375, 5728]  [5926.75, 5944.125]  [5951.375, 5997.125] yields 0.06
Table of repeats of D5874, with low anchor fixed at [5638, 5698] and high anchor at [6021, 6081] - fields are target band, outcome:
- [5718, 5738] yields -2.1 Ang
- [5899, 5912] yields 4.7 Ang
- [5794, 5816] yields -4.6 Ang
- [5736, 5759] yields -4.3 Ang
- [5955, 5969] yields 2.9 Ang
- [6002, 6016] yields 1.7 Ang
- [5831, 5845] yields -1.0 Ang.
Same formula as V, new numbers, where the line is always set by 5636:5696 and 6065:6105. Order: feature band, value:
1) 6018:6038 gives 0.088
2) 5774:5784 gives -0.112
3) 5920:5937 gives 0.321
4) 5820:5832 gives -0.036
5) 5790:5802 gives -0.200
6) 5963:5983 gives 0.230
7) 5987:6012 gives 0.157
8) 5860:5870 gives 0.176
